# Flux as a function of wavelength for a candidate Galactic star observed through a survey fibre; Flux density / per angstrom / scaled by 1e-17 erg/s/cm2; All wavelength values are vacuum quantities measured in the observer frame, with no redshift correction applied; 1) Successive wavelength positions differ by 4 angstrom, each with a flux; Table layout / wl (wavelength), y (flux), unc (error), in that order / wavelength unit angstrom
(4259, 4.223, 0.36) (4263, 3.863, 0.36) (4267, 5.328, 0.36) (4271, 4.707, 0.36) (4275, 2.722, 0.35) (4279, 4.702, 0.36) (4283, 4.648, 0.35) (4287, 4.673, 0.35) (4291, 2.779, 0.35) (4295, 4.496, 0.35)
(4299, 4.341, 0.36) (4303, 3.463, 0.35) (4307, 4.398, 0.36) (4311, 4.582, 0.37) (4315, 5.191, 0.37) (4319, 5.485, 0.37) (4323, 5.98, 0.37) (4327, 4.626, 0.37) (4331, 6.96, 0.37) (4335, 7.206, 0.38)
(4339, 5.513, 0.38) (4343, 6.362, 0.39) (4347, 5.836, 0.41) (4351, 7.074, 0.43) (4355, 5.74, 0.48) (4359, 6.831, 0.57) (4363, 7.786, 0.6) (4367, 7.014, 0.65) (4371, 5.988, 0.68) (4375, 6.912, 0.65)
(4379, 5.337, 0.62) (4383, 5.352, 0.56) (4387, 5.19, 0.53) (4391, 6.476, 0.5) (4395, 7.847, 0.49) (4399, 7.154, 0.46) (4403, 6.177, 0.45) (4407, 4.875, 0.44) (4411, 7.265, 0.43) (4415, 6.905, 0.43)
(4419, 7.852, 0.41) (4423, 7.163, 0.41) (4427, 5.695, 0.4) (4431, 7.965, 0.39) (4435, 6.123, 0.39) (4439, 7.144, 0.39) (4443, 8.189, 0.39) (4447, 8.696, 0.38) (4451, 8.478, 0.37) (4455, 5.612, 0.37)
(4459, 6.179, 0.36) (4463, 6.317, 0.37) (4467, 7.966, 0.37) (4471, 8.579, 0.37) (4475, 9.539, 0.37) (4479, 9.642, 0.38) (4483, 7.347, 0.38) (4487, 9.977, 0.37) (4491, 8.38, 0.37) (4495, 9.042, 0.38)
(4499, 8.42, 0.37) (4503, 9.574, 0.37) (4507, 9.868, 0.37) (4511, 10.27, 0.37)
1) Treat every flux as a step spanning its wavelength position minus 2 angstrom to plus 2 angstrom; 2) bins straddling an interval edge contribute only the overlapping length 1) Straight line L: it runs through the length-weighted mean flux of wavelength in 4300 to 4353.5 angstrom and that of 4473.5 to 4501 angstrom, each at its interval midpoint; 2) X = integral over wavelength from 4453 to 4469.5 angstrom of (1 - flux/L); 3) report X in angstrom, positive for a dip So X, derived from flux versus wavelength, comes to 3.5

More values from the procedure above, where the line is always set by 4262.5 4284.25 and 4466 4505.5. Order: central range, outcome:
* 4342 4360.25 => -1.0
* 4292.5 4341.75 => 1.3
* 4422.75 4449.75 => 1.8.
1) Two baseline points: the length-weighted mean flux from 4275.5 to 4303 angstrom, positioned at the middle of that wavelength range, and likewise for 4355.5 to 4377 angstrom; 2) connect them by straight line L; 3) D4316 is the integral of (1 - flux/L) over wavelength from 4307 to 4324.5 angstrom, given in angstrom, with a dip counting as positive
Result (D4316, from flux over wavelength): -0.4 angstrom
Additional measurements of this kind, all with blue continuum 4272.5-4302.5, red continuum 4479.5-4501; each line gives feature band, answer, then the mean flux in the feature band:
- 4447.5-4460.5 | 1.4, 7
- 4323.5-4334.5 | -2.2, 6.01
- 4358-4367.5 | -2.5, 7.28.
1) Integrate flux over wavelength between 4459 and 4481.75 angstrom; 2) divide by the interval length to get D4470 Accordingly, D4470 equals 8.18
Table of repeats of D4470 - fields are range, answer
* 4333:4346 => 6.32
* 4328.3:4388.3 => 6.33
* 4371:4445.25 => 6.63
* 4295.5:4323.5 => 4.7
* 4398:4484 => 7.31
